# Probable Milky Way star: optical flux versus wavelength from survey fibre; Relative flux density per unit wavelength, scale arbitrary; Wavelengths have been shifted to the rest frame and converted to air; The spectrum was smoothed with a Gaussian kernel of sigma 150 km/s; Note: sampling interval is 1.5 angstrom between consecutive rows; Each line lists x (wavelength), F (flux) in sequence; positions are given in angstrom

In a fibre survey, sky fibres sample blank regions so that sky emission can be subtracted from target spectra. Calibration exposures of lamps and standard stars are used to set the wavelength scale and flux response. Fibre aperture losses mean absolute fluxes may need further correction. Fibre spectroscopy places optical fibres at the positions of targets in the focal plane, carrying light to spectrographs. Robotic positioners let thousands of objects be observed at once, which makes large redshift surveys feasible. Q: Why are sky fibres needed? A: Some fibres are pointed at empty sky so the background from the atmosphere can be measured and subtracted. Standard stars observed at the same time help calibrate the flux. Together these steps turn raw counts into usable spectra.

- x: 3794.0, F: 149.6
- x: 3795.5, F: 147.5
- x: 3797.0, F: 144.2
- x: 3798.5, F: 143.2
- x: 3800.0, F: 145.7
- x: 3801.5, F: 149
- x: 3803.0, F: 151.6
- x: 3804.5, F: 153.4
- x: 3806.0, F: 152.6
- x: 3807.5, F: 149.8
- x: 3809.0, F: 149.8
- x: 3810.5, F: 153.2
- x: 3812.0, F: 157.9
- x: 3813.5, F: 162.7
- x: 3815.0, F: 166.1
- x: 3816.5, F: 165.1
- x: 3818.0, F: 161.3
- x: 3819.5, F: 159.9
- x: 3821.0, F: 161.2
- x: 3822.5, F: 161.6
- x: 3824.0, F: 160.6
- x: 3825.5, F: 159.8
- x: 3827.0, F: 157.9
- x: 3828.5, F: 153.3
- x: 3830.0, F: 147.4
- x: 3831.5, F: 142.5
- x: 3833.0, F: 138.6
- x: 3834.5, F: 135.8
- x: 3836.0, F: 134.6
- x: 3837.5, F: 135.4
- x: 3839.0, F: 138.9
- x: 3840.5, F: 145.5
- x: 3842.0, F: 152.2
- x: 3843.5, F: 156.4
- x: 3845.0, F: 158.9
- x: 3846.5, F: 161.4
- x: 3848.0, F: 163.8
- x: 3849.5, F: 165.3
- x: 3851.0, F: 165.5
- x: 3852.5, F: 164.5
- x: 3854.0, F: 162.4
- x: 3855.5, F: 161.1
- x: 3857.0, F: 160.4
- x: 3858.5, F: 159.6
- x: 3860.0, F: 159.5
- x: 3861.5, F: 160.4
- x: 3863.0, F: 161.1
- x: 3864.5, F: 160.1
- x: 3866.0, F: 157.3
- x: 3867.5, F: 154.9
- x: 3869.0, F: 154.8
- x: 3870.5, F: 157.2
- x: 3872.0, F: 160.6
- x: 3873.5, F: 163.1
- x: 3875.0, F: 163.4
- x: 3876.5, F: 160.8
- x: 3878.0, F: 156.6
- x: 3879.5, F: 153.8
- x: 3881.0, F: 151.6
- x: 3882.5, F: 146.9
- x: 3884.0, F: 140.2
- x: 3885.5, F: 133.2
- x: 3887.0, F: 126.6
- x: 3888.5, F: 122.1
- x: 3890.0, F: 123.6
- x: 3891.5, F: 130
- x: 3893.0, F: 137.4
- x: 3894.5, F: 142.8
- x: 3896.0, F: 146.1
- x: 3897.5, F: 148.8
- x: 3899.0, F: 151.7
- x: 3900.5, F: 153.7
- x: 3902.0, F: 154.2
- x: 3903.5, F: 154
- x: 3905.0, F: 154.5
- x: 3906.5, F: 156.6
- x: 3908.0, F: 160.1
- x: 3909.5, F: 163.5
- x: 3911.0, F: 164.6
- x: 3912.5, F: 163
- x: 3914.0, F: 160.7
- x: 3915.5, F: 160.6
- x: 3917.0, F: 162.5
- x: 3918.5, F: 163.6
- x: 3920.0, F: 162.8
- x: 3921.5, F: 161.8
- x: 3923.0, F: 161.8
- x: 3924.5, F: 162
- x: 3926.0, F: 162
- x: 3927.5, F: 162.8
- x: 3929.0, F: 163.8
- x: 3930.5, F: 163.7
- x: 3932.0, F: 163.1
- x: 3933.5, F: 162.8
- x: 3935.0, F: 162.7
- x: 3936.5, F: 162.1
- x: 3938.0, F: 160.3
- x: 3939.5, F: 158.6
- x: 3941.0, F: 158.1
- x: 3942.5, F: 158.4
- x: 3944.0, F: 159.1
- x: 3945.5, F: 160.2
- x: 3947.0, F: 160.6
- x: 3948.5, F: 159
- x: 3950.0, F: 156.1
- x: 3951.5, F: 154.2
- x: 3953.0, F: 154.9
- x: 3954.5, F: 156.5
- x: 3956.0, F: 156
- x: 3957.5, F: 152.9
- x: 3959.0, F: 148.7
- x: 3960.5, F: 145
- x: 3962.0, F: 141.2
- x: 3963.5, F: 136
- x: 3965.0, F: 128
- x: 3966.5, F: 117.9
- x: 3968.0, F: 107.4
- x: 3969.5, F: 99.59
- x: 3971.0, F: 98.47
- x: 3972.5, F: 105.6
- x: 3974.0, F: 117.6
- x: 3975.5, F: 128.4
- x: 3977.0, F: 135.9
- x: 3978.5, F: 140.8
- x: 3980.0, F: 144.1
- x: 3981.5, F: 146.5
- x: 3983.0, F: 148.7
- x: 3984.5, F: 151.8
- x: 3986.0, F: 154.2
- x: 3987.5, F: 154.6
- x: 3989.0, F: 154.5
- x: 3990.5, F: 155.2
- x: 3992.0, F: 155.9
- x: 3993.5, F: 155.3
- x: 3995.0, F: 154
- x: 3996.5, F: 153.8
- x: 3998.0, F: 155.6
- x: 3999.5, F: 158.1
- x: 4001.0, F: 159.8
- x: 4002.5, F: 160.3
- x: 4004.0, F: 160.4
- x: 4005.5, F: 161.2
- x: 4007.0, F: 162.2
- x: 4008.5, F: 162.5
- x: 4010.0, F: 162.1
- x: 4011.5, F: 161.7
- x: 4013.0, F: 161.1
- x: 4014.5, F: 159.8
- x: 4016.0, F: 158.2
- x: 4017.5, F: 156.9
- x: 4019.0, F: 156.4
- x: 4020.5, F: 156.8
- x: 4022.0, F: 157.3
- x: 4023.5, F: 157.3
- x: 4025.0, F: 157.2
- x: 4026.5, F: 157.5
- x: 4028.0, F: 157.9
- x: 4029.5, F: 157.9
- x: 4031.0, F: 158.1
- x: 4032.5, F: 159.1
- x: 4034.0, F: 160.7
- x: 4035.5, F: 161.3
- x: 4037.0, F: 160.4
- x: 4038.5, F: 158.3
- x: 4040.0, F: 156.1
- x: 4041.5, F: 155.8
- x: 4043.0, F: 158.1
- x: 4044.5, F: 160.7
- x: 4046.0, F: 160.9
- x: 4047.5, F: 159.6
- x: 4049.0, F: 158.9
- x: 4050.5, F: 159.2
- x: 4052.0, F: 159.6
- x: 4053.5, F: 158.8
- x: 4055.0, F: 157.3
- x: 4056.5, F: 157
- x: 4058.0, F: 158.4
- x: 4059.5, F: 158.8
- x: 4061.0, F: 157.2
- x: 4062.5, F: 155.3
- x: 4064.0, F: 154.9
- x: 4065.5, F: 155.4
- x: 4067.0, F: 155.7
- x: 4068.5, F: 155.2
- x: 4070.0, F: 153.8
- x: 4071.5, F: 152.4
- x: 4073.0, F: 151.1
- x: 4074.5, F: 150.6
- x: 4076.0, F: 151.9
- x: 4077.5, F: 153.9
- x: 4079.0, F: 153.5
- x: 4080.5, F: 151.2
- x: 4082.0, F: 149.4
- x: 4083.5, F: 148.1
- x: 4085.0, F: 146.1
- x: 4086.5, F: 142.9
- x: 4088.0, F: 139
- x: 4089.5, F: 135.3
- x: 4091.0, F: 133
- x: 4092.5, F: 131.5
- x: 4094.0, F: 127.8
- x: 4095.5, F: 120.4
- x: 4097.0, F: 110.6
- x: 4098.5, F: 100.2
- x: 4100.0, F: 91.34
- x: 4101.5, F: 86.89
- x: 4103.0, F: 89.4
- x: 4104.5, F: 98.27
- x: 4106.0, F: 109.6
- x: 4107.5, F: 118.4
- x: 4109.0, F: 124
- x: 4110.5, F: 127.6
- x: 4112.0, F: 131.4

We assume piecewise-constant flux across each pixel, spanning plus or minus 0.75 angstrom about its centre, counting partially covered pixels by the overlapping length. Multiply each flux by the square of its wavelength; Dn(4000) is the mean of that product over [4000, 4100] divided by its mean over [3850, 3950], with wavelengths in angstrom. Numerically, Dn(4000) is 1.1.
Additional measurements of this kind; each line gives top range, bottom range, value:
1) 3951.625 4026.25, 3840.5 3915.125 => 1.02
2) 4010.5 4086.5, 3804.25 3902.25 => 1.13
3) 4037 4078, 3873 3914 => 1.14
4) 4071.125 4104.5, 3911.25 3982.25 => 0.95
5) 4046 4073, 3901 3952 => 1.05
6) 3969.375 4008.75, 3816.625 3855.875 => 1.03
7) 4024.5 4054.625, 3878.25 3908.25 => 1.18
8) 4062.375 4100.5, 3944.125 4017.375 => 1.01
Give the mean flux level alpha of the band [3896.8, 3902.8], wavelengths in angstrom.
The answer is 152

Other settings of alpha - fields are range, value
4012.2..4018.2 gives 159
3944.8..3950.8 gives 159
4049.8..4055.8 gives 159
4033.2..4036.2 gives 161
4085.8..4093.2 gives 136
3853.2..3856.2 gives 162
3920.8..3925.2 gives 162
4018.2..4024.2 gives 157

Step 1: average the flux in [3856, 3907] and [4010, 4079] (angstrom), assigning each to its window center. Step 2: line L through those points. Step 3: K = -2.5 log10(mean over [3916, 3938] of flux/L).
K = -0.07 mag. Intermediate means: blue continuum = 151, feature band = 163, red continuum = 157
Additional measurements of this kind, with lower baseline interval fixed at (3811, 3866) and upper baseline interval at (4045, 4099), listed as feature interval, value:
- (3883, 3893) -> 0.18 mag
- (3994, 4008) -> -0.05 mag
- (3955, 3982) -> 0.16 mag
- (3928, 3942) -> -0.06 mag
